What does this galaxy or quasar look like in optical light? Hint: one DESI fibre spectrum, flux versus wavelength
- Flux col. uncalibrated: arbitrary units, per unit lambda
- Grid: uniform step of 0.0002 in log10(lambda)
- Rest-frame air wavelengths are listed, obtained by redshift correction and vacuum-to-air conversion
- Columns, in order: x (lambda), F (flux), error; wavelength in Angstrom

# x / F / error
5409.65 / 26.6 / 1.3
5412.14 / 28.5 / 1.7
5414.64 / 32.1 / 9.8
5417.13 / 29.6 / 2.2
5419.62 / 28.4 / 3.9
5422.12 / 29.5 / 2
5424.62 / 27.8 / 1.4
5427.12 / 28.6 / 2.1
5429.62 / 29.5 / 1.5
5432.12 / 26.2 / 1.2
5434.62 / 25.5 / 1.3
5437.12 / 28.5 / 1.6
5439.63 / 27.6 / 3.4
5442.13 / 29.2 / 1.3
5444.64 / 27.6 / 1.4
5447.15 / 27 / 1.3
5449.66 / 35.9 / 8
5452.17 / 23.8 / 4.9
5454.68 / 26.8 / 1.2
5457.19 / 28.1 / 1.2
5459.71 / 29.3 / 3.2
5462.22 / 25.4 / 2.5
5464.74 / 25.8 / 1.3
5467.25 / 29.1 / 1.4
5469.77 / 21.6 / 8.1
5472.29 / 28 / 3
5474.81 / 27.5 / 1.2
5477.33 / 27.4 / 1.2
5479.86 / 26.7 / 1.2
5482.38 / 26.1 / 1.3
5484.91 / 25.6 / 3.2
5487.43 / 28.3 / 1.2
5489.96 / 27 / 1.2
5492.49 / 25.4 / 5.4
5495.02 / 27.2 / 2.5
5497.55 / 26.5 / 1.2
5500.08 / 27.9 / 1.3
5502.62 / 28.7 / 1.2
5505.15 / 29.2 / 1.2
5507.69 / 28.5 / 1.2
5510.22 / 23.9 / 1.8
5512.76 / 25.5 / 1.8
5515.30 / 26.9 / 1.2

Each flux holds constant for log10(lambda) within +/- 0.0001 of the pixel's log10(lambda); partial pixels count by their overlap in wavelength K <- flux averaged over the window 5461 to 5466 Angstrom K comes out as 25.6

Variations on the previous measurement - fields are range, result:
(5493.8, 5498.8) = 26.9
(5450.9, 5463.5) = 26.7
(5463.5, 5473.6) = 26.1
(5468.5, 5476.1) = 25.7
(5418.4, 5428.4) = 28.6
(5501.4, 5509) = 28.8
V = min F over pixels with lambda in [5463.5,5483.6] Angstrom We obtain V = 21.6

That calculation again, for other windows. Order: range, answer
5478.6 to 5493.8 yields 25.4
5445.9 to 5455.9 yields 23.8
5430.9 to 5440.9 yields 25.5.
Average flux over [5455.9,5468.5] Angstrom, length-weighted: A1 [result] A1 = 27.5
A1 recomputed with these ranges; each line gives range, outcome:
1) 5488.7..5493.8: 26.2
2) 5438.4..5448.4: 27.9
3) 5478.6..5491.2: 26.7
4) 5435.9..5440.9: 28.1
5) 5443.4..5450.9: 30.1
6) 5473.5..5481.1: 27.2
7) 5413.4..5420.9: 30.1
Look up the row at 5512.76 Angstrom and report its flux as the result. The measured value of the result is 25.5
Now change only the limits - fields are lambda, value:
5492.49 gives 25.4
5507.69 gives 28.5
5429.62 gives 29.5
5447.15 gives 27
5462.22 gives 25.4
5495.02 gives 27.2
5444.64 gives 27.6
